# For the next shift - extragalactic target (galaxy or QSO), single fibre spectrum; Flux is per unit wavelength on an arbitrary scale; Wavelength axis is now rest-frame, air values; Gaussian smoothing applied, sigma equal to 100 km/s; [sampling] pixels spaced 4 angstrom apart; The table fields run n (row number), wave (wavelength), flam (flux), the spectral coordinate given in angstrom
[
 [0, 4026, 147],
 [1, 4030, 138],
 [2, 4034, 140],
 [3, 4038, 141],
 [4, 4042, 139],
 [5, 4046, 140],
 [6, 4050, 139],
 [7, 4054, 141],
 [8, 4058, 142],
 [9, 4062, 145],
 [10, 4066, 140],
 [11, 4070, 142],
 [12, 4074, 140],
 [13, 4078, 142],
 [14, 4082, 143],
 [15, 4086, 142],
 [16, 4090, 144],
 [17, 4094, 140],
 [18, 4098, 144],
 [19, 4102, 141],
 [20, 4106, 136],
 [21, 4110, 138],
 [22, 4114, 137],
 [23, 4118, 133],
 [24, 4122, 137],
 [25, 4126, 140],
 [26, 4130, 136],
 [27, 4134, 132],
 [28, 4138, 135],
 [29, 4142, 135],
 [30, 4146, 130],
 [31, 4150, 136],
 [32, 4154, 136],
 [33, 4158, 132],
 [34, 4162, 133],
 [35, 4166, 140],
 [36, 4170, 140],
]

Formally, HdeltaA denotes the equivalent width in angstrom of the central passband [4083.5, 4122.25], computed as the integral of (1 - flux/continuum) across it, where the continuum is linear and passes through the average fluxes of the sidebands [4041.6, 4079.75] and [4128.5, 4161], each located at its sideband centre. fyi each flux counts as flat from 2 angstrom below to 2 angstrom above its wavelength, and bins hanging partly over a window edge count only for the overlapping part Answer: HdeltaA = -0.5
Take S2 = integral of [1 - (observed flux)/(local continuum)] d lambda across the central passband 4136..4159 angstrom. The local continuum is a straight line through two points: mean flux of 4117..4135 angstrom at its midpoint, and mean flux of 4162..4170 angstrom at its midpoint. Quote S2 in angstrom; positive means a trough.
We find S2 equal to 0.5 angstrom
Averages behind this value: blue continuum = 136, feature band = 134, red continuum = 138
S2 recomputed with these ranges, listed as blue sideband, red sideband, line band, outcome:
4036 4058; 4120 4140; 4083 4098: -0.5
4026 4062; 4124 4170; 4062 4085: -0.4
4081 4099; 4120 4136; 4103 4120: 0.3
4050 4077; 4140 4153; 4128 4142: 0.0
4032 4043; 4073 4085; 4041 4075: 0.0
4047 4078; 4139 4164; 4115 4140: 0.0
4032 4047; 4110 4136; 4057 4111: -1.4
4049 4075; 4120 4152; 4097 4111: -0.2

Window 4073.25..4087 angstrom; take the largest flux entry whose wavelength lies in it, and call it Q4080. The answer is 143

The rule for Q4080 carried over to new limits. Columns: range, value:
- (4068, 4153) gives 144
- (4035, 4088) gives 145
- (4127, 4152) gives 136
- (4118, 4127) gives 140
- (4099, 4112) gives 141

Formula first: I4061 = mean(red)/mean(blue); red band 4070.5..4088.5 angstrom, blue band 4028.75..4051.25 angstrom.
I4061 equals 1.02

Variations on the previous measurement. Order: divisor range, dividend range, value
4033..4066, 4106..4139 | 0.97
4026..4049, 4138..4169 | 0.96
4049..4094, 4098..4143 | 0.96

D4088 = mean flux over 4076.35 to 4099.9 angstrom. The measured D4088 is 143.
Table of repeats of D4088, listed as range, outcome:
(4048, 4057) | 140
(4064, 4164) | 138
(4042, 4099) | 142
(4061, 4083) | 142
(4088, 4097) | 142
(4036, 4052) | 140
